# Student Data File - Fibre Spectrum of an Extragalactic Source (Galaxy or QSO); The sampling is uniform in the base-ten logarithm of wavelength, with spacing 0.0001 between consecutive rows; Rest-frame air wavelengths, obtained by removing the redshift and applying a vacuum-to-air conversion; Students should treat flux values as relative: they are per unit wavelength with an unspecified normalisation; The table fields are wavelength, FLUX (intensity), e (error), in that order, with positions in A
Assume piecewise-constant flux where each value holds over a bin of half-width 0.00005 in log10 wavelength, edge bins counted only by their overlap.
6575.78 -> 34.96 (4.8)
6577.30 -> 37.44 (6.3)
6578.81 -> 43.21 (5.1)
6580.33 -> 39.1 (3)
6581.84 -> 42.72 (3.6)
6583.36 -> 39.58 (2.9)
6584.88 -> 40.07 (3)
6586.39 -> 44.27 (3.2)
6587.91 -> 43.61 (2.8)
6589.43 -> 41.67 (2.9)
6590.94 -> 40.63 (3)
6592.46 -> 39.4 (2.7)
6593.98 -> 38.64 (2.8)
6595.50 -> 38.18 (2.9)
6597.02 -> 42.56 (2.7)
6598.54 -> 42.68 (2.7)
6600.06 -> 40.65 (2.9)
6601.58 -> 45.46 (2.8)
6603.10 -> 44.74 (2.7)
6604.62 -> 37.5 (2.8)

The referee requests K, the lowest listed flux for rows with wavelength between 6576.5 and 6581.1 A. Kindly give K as 37.44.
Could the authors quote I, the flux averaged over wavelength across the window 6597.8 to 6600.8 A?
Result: 41.7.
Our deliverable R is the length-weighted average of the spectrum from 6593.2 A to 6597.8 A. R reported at 39.8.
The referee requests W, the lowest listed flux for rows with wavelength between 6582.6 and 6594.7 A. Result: 38.64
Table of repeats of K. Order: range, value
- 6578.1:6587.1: 39.1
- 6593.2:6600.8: 38.18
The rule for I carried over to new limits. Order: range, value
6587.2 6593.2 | 41.3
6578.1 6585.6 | 40.9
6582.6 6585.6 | 39.7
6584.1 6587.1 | 42.2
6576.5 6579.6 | 40.2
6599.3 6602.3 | 43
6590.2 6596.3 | 39.2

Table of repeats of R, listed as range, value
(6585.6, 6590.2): 43.2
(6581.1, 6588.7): 42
